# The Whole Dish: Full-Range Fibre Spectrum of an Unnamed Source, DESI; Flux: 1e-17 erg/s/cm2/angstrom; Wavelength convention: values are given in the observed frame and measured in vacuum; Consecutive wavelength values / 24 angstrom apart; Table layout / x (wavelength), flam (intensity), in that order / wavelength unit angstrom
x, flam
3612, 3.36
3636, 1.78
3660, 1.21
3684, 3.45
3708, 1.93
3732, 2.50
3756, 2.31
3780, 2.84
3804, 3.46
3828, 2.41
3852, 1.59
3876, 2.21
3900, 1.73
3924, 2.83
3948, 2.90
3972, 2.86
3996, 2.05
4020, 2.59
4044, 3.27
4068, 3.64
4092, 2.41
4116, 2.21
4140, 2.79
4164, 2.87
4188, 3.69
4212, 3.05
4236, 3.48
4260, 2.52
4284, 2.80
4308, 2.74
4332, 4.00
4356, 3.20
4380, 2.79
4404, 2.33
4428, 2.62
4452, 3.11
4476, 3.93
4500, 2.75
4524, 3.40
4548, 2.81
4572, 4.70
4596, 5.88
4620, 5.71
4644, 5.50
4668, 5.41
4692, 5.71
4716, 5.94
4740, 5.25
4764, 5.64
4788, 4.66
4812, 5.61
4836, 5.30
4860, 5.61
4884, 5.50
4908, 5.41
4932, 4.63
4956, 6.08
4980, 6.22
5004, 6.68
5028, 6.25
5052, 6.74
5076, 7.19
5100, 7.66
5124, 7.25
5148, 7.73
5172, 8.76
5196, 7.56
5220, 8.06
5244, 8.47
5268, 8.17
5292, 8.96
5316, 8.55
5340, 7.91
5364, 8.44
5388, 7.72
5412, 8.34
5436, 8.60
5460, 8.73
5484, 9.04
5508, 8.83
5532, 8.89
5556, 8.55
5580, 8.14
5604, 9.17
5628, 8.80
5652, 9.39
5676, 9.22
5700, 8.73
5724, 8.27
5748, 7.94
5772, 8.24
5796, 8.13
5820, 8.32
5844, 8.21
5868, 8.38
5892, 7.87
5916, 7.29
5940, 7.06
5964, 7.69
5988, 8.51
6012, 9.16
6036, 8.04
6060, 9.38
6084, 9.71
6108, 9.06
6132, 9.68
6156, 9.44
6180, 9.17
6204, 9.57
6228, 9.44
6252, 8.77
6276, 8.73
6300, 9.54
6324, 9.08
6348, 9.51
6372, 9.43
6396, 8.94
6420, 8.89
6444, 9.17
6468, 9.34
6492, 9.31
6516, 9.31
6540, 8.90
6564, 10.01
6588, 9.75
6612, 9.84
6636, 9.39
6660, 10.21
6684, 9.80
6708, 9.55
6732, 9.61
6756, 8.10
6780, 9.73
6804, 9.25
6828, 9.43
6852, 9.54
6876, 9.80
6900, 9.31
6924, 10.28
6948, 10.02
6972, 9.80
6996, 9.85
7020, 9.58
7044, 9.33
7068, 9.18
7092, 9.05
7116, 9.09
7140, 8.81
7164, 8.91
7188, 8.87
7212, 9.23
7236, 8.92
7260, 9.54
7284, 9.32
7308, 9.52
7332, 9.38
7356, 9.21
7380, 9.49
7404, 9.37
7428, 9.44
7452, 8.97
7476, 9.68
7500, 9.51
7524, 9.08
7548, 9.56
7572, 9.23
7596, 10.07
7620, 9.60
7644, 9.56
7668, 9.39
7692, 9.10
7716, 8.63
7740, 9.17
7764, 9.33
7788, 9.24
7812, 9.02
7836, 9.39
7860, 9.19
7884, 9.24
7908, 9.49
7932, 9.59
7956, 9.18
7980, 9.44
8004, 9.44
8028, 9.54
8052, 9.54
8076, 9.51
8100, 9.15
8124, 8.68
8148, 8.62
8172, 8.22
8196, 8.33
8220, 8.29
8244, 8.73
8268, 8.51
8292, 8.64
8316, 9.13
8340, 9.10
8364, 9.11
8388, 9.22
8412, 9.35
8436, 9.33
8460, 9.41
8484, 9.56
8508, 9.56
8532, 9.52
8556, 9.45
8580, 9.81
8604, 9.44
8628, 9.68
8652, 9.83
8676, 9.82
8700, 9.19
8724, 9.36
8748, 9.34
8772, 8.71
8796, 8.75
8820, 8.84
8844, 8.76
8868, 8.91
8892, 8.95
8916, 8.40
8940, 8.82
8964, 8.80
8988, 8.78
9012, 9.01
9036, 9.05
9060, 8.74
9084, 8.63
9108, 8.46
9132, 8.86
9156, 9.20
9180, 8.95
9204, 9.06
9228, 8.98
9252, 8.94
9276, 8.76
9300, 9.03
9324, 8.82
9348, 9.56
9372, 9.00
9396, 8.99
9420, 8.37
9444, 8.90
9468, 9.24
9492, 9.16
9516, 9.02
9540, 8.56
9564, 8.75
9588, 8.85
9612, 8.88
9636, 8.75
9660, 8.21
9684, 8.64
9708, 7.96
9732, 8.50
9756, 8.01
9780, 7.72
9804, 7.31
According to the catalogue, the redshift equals 0.15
